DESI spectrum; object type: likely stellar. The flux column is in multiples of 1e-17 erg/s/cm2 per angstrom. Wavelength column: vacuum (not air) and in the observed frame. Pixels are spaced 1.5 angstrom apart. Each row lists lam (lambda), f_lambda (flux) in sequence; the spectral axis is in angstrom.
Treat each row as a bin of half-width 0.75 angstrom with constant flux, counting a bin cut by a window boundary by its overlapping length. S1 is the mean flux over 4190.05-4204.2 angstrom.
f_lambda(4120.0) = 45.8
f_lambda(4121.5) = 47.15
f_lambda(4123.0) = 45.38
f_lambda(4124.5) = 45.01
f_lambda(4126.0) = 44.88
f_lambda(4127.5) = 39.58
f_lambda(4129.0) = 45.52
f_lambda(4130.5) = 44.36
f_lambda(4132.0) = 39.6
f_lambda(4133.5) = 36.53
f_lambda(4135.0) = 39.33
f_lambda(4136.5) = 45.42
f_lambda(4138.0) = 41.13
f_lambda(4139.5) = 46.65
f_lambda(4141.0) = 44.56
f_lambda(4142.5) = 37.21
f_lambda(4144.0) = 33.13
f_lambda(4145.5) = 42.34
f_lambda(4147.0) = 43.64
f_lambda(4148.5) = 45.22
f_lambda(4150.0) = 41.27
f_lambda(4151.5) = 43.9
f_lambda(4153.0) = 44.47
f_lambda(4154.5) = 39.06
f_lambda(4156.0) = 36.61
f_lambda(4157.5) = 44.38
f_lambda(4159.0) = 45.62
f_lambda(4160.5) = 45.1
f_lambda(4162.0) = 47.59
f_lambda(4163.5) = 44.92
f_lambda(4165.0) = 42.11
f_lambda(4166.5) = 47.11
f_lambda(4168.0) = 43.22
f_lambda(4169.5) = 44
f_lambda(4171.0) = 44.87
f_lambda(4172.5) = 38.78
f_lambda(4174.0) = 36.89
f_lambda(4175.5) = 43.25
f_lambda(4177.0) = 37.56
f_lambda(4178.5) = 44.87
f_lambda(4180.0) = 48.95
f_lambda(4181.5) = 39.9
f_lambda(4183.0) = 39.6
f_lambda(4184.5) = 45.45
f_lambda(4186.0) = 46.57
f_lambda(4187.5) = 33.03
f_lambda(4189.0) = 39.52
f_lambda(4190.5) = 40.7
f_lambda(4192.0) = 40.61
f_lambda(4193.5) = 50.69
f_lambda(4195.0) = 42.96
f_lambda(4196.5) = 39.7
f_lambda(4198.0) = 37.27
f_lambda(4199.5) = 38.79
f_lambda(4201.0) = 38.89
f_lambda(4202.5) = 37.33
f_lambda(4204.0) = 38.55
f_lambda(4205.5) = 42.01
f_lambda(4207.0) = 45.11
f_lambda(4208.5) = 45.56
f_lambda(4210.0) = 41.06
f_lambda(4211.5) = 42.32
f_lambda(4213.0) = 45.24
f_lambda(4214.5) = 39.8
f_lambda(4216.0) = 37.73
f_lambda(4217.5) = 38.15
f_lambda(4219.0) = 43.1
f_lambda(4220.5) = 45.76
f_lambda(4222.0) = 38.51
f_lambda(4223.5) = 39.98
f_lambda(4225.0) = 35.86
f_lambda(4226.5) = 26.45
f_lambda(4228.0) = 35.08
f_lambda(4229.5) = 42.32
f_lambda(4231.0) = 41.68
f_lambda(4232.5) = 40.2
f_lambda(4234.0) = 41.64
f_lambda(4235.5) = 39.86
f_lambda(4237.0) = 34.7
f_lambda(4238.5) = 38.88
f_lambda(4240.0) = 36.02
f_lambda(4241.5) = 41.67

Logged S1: 40.6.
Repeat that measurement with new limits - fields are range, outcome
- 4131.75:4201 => 42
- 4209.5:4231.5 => 39.5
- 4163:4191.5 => 42.1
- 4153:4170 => 43.6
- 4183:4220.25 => 41.3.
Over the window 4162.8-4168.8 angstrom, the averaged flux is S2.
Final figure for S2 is 44.3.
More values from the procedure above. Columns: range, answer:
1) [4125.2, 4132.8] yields 42.8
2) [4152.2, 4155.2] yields 41.8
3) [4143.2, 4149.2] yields 41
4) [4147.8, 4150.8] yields 43.2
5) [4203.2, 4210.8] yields 42.4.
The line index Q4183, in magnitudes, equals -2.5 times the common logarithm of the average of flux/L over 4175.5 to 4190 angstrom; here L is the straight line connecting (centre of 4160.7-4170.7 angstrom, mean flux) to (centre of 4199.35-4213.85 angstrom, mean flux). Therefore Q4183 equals 0.04 mag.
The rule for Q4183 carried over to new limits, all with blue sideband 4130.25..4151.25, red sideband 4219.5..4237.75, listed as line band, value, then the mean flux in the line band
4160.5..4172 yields -0.10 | 44.7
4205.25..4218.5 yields -0.07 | 41.9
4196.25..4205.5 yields 0.02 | 38.6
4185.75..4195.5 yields -0.05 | 41.8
